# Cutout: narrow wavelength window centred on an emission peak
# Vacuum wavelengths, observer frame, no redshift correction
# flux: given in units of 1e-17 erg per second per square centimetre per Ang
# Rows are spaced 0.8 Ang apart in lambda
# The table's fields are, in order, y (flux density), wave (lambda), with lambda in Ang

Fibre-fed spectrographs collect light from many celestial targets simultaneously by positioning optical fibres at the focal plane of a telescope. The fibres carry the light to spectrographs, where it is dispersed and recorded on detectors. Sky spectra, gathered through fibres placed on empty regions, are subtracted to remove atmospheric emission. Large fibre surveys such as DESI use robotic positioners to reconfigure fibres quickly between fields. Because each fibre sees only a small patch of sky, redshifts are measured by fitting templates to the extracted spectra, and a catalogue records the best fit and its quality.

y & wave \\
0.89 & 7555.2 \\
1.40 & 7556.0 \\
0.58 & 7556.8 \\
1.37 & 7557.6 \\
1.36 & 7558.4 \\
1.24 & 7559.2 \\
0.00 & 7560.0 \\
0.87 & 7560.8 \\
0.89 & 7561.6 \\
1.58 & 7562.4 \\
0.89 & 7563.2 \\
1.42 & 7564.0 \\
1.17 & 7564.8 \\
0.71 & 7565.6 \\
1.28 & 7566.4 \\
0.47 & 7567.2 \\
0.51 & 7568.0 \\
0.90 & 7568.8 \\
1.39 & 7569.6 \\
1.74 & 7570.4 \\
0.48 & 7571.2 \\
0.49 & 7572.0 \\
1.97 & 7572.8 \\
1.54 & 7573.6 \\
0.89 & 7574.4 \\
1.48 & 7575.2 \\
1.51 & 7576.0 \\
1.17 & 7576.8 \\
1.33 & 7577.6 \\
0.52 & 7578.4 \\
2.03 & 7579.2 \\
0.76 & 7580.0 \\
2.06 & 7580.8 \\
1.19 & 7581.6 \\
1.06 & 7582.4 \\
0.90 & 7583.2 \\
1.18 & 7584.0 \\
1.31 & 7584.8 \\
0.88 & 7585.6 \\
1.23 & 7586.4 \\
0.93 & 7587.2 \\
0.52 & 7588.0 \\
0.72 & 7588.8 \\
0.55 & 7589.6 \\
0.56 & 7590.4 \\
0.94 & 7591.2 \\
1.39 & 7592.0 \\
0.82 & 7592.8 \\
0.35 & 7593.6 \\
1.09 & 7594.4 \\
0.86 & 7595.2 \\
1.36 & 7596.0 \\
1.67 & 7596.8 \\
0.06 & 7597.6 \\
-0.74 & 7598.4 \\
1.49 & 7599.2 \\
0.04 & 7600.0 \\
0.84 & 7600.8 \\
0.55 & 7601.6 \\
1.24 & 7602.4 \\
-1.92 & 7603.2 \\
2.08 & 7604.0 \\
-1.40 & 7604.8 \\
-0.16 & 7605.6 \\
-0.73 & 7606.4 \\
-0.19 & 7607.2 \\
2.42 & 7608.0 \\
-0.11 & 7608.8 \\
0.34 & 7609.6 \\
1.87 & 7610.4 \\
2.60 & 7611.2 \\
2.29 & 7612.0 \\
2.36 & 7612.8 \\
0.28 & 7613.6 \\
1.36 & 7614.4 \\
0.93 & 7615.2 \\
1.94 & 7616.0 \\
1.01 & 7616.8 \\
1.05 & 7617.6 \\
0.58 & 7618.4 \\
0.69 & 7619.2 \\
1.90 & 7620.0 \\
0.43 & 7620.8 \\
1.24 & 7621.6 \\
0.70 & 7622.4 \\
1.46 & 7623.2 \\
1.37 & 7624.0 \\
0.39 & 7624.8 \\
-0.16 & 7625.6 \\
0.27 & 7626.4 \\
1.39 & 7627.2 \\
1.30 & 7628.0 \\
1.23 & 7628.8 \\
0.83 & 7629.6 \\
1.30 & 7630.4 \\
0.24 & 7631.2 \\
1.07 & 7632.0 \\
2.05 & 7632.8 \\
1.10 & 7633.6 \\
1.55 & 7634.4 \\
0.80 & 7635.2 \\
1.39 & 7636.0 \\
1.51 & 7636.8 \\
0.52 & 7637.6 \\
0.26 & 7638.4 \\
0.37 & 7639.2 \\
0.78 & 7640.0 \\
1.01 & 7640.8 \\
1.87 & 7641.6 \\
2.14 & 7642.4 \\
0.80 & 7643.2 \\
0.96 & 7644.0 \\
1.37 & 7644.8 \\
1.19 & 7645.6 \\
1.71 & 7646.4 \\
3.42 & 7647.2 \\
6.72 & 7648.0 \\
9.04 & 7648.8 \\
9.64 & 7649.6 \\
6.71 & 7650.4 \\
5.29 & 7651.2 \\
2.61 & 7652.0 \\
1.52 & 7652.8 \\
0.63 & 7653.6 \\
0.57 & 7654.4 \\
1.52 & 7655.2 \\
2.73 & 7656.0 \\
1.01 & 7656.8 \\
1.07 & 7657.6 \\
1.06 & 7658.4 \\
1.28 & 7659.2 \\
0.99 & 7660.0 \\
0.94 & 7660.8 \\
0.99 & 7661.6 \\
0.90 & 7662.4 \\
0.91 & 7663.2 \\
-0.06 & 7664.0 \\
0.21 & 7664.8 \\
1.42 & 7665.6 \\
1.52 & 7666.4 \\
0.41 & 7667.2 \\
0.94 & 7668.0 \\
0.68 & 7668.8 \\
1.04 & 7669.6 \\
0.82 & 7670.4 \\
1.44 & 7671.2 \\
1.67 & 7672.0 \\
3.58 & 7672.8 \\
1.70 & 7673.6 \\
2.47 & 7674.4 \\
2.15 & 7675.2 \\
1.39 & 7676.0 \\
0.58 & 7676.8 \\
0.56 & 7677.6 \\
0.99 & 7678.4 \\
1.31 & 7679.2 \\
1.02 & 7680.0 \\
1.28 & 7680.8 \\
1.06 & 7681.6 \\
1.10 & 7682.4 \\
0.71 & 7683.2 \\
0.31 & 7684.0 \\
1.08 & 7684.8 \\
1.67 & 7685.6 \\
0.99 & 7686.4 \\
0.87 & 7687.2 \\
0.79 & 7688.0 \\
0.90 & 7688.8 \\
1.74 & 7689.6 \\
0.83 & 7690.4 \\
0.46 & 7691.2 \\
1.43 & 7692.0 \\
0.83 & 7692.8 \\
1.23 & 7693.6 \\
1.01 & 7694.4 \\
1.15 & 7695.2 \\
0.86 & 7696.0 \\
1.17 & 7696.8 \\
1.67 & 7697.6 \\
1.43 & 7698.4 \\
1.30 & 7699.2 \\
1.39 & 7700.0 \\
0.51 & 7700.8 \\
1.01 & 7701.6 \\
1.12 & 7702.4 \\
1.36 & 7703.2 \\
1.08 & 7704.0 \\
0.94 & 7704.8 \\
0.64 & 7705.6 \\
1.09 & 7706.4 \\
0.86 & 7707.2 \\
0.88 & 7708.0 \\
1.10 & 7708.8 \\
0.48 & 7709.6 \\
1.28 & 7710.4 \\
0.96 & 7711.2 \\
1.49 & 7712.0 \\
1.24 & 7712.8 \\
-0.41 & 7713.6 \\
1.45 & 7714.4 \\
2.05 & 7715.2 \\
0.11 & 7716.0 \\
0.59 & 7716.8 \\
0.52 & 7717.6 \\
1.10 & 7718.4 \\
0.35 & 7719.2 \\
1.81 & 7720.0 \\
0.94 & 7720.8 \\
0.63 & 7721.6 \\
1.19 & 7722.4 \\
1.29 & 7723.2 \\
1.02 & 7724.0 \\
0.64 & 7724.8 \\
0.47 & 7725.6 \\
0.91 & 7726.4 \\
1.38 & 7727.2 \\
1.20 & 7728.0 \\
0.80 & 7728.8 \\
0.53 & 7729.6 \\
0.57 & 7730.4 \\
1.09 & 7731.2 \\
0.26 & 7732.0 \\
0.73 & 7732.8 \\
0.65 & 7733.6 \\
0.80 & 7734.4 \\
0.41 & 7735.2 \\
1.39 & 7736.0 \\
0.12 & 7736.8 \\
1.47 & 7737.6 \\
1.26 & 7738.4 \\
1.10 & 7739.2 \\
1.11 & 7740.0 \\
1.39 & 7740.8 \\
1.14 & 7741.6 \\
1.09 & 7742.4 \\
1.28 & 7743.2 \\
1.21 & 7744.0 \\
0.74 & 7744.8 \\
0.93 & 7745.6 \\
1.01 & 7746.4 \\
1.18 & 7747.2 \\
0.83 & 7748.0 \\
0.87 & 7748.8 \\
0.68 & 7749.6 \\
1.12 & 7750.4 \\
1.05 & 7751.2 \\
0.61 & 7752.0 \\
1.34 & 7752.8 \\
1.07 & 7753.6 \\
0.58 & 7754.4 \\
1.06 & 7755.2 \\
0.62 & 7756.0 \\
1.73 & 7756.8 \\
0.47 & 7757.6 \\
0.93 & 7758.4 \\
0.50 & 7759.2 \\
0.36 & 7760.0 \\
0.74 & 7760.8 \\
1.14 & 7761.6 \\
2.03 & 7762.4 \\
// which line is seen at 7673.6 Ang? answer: [N II]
